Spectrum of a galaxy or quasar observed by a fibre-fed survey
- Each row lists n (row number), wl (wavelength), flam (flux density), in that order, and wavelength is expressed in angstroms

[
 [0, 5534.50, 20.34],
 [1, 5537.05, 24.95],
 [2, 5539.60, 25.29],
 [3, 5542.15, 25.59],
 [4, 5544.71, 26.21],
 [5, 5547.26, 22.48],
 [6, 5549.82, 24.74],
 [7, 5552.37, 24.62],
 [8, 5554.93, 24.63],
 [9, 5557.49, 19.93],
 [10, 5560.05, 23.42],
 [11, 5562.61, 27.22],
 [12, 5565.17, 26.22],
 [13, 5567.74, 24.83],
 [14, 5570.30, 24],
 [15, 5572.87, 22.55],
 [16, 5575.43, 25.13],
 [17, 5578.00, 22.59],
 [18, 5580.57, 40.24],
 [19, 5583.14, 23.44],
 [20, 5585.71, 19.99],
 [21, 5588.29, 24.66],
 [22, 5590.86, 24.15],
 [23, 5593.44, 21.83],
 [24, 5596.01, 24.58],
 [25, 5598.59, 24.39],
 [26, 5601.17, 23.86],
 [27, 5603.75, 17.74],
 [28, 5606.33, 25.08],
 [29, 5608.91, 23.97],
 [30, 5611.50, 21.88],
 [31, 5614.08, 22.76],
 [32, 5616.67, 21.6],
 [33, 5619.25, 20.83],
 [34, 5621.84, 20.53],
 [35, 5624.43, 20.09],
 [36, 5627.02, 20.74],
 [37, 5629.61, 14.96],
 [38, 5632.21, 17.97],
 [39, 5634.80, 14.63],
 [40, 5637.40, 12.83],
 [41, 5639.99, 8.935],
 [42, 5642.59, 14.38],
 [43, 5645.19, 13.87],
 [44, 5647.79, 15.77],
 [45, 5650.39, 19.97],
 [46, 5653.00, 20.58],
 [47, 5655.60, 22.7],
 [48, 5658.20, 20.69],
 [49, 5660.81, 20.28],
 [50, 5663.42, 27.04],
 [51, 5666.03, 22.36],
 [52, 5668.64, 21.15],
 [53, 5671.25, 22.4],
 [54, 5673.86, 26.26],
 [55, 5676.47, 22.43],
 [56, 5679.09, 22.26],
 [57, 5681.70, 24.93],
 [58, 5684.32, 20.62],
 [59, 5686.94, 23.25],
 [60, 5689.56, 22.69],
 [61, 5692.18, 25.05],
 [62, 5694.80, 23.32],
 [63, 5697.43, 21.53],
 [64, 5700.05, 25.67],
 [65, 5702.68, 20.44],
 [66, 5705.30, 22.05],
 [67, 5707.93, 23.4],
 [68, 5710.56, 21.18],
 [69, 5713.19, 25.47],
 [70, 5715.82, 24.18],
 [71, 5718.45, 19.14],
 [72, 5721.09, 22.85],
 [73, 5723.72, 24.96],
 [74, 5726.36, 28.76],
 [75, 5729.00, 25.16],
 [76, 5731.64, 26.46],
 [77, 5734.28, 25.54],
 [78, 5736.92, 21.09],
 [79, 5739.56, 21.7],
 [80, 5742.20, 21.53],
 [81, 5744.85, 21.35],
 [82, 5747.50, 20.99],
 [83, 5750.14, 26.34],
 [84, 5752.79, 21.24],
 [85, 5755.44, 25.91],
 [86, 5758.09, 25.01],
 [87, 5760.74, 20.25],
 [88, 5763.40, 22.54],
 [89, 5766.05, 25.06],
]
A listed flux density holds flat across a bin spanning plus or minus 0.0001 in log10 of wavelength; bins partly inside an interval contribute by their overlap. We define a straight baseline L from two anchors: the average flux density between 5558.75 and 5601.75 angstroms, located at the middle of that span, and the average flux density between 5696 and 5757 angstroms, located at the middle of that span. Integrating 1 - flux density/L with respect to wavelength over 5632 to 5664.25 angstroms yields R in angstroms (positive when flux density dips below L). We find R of 8.9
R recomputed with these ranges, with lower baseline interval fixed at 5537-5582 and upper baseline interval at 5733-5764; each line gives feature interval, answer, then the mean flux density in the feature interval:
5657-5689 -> 1.3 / 22.8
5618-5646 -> 9.2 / 16.4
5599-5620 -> 1.9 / 22.3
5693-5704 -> 0.3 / 22.8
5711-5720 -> 0.2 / 22.8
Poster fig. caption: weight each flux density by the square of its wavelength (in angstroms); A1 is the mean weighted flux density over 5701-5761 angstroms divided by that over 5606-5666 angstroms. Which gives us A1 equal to 1.26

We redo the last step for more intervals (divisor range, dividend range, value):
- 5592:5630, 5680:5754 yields 1.11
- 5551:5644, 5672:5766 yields 1.11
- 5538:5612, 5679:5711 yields 0.98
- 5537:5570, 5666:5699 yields 0.98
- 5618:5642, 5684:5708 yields 1.40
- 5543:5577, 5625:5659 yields 0.71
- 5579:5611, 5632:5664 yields 0.73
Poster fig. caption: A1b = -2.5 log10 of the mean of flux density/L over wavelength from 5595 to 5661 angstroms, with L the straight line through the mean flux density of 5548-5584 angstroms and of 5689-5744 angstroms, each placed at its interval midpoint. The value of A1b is 0.254 mag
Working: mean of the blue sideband 25.2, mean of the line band 19.4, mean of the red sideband 23.4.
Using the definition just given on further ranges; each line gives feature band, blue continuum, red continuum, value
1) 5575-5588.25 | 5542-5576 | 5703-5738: -0.083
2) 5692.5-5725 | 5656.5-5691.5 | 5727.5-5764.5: 0.006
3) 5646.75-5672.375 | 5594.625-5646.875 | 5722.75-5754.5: -0.030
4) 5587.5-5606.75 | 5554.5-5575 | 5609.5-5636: -0.072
